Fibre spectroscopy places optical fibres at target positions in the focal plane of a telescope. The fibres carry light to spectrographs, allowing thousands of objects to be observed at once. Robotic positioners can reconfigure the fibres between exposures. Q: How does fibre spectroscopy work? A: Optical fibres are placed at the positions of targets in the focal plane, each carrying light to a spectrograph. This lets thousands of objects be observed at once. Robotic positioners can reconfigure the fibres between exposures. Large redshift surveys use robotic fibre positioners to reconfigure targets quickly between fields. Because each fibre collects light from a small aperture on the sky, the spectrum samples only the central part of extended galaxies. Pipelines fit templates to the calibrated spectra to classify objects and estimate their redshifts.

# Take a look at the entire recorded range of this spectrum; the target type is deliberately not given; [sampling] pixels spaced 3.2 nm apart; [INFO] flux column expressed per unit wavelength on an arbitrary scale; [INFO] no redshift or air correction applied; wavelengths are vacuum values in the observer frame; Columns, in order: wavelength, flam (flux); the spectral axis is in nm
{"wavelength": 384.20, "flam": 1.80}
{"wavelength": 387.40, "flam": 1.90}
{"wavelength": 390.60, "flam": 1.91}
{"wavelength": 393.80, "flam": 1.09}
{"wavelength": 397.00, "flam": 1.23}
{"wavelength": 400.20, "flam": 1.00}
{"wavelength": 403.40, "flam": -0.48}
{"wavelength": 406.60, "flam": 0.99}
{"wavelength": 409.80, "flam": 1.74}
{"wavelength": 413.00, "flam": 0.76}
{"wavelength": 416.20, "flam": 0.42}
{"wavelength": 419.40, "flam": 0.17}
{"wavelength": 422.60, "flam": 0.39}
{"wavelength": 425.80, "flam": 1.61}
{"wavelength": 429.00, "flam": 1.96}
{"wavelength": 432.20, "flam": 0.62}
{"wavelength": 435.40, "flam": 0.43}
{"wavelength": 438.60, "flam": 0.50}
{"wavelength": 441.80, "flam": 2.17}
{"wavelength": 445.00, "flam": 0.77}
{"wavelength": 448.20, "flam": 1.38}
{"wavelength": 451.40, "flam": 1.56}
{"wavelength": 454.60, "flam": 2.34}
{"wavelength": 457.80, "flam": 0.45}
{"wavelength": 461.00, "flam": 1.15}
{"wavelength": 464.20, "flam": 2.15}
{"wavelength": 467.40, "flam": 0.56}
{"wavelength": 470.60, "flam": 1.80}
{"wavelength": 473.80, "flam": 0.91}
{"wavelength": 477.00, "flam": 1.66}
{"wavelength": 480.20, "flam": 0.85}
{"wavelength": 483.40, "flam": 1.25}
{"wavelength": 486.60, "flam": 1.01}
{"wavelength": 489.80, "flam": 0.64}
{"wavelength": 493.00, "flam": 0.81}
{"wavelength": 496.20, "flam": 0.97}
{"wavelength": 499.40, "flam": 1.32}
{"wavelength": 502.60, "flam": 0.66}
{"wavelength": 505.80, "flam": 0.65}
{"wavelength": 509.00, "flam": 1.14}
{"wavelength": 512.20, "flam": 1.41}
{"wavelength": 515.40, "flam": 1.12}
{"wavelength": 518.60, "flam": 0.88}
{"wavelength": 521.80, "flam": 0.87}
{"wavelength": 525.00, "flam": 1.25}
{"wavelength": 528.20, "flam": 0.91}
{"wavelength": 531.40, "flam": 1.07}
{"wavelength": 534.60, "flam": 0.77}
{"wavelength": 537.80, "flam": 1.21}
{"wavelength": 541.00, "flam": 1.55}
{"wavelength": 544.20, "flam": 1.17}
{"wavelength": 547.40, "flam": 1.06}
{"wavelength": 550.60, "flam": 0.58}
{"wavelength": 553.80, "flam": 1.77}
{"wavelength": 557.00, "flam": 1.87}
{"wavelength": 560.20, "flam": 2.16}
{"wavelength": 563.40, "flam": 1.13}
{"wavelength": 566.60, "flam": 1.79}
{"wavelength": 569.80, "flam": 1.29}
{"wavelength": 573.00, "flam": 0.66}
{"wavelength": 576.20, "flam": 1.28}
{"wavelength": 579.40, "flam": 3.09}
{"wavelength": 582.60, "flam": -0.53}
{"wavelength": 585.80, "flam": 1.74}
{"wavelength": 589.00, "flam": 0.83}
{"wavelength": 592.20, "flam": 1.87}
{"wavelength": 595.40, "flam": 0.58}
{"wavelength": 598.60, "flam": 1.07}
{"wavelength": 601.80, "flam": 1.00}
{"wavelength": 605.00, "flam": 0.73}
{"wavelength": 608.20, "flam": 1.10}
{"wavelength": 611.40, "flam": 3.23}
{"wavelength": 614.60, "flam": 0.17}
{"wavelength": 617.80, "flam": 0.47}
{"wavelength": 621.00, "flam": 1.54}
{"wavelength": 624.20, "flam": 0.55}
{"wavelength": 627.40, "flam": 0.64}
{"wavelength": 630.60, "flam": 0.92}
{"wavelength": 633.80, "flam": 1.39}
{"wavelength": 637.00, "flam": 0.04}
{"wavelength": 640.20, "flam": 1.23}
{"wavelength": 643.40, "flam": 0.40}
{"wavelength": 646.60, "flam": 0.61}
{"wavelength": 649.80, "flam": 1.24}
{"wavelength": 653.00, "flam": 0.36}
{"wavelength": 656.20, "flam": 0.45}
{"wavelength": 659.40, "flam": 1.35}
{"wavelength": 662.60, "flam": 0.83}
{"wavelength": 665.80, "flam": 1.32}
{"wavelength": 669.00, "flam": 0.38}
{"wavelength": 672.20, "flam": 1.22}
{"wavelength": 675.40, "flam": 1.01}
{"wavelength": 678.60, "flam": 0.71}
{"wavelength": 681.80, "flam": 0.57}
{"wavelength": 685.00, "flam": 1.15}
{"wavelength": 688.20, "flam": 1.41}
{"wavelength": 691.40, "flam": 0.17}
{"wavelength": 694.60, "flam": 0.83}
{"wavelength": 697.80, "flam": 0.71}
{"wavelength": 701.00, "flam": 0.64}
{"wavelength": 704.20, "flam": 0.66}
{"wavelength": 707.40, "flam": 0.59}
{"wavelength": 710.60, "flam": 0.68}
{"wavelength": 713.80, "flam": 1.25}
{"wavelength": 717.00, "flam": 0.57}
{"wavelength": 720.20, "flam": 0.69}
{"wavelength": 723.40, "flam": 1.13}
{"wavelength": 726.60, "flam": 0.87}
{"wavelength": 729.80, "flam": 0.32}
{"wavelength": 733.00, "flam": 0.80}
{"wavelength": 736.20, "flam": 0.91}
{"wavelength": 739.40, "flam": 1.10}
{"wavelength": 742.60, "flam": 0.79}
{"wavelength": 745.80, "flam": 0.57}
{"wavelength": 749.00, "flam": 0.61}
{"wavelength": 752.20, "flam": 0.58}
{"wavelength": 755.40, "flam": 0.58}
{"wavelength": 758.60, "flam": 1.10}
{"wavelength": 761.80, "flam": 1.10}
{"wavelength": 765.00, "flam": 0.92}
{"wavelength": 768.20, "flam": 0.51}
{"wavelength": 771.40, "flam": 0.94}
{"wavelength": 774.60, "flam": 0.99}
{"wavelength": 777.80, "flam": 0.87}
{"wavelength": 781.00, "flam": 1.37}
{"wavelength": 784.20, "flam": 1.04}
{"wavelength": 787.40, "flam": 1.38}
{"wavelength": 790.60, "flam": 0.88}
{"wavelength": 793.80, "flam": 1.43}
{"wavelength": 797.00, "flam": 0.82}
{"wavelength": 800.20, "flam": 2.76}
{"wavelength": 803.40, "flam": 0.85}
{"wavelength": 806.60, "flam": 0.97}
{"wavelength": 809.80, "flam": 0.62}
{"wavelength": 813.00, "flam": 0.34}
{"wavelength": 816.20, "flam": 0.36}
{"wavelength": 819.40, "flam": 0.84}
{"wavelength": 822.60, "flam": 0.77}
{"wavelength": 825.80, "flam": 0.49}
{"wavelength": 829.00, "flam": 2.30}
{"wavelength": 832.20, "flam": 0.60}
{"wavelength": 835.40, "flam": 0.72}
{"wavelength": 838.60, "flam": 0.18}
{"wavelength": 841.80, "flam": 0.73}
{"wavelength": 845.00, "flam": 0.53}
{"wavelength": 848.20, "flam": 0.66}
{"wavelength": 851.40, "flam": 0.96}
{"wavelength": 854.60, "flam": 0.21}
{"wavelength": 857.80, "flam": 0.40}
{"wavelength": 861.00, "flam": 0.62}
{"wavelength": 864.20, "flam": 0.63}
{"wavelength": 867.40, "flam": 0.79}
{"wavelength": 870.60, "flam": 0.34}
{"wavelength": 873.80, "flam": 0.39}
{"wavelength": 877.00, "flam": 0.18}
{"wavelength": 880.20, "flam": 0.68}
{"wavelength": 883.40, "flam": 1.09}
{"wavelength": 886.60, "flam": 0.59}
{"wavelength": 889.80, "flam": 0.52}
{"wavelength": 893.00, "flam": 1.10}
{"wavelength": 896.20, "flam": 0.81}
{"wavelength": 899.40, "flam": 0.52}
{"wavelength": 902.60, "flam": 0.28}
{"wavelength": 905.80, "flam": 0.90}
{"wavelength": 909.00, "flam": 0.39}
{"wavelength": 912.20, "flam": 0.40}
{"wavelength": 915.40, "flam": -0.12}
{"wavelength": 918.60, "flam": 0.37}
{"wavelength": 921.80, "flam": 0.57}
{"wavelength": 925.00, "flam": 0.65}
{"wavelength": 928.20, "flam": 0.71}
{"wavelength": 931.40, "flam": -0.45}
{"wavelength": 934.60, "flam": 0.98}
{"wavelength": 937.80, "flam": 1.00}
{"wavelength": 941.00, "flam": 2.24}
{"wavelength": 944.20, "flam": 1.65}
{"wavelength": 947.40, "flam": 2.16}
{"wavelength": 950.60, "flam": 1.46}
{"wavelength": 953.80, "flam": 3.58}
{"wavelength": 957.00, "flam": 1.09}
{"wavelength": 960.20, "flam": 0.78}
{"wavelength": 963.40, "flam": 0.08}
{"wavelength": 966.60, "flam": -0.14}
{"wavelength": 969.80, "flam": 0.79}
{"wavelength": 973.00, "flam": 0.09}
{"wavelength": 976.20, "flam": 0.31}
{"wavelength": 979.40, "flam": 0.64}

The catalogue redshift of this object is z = 0.219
